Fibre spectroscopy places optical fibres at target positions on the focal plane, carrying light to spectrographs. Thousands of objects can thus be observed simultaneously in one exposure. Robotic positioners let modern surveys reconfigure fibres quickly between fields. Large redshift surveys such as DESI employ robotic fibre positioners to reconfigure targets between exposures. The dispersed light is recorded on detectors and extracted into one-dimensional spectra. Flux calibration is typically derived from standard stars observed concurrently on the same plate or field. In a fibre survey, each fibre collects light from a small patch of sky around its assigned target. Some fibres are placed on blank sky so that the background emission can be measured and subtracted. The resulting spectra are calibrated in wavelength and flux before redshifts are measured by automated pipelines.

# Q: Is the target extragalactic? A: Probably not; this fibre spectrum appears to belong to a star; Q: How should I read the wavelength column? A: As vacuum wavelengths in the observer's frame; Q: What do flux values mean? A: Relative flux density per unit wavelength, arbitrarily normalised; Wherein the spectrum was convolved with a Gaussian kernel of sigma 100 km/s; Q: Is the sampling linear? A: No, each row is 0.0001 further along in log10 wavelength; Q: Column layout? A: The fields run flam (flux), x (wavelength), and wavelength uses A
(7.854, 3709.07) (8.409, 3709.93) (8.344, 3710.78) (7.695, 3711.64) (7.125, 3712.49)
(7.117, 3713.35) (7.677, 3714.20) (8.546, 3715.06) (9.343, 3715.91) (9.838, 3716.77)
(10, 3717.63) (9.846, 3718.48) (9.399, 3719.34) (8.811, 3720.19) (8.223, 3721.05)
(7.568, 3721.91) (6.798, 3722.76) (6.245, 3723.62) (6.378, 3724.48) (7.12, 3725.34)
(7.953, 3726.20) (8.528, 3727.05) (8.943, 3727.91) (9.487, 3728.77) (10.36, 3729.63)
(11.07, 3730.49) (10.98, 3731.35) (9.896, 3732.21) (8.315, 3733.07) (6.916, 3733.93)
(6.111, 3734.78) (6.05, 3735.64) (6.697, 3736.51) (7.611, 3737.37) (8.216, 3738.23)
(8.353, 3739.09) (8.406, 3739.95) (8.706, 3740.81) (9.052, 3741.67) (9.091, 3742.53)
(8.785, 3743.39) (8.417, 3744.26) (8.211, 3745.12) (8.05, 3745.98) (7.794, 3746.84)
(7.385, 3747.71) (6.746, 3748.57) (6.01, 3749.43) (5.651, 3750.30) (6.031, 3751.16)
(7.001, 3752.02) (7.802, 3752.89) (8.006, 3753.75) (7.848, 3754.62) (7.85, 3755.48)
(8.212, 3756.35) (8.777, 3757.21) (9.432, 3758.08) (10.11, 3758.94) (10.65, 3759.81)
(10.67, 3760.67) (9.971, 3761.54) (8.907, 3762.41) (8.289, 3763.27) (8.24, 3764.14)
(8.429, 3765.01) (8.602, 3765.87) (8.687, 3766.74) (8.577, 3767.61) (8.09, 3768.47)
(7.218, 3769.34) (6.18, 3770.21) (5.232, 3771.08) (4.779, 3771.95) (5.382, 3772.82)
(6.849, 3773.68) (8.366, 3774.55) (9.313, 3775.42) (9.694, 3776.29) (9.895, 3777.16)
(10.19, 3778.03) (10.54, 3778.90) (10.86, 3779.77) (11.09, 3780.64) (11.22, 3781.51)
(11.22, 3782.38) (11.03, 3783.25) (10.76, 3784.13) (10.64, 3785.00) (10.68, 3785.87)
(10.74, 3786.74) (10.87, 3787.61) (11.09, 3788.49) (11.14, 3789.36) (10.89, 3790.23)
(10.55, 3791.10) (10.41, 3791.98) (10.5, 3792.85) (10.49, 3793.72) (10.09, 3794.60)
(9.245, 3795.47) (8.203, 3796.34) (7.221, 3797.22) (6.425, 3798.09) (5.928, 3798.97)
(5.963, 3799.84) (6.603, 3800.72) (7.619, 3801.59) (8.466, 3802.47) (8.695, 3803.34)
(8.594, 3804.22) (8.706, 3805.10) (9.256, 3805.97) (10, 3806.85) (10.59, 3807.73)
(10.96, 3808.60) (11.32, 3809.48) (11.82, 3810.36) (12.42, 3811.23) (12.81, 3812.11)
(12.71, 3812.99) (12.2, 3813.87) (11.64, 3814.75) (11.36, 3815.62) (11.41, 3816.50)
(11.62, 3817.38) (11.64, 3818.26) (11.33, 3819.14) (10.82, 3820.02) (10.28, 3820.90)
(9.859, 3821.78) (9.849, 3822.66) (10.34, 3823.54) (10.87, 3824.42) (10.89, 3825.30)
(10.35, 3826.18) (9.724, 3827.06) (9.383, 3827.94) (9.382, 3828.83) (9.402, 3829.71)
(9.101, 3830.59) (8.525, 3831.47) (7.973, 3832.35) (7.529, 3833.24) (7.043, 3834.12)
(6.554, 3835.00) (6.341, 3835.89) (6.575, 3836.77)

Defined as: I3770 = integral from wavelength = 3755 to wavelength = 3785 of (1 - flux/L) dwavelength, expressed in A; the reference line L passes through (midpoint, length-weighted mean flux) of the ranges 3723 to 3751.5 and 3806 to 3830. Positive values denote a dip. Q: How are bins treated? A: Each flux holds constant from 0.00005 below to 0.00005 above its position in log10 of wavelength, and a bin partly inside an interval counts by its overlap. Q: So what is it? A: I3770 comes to 0.7 A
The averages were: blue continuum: 7.98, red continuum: 10.9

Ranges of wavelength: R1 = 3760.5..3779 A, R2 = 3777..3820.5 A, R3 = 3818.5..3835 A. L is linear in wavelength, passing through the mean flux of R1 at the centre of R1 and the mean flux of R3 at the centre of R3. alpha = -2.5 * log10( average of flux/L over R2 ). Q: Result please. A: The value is -0.15 mag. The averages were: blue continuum 8.2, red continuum 9.53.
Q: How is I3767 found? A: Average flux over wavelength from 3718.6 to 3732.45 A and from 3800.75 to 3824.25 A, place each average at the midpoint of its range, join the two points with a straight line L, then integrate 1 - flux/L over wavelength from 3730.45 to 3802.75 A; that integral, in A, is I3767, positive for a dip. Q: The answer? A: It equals 6.8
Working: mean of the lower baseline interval 8.62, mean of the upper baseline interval 10.6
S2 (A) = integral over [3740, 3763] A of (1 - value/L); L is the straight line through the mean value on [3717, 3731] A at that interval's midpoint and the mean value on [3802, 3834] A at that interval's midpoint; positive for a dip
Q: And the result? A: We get 2.04 A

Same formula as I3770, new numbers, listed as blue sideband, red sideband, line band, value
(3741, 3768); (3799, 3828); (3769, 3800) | 0.3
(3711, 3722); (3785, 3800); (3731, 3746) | 1.1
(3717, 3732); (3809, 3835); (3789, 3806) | 2.1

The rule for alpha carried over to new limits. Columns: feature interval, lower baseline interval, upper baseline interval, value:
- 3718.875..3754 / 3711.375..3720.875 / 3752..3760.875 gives 0.10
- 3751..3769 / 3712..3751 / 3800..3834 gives 0.02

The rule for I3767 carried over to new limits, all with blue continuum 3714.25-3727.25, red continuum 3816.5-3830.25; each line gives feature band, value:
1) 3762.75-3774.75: 2.5 A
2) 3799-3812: 0.9 A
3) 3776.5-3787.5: -1.4 A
